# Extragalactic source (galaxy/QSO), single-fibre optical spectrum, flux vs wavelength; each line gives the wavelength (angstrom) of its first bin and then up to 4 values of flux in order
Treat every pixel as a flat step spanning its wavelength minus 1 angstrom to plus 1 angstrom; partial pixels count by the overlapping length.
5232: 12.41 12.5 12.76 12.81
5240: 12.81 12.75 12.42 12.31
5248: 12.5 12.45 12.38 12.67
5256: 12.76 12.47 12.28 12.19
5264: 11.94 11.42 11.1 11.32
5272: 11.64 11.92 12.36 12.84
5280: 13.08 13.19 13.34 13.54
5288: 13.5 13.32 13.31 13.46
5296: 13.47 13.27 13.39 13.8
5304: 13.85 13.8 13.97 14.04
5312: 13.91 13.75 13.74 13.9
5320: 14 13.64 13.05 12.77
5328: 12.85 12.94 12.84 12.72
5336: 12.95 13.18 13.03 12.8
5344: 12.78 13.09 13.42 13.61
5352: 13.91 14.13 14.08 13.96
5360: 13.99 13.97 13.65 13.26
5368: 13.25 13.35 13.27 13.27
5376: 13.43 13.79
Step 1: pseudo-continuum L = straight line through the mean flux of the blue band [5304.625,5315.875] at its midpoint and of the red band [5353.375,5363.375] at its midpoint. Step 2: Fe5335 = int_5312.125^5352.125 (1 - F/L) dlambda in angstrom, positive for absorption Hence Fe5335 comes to 1.98 angstrom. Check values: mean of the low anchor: 13.9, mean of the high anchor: 14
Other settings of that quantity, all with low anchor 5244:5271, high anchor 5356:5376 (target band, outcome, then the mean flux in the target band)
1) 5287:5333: -2.4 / 13.5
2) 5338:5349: 0.2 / 13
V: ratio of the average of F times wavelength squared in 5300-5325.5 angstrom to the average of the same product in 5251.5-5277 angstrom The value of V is 1.2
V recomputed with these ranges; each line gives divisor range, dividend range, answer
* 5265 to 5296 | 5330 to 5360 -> 1.08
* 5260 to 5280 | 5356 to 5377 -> 1.18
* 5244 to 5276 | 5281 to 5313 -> 1.14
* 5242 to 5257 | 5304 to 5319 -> 1.13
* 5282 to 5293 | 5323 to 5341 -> 0.98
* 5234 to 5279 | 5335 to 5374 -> 1.14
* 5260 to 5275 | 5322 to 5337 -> 1.13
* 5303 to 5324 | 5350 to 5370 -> 1.01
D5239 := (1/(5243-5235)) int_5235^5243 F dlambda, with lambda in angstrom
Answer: 12.8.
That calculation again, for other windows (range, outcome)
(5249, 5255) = 12.5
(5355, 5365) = 13.9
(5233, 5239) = 12.7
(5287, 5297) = 13.4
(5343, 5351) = 13.2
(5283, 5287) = 13.4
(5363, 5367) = 13.5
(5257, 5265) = 12.2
